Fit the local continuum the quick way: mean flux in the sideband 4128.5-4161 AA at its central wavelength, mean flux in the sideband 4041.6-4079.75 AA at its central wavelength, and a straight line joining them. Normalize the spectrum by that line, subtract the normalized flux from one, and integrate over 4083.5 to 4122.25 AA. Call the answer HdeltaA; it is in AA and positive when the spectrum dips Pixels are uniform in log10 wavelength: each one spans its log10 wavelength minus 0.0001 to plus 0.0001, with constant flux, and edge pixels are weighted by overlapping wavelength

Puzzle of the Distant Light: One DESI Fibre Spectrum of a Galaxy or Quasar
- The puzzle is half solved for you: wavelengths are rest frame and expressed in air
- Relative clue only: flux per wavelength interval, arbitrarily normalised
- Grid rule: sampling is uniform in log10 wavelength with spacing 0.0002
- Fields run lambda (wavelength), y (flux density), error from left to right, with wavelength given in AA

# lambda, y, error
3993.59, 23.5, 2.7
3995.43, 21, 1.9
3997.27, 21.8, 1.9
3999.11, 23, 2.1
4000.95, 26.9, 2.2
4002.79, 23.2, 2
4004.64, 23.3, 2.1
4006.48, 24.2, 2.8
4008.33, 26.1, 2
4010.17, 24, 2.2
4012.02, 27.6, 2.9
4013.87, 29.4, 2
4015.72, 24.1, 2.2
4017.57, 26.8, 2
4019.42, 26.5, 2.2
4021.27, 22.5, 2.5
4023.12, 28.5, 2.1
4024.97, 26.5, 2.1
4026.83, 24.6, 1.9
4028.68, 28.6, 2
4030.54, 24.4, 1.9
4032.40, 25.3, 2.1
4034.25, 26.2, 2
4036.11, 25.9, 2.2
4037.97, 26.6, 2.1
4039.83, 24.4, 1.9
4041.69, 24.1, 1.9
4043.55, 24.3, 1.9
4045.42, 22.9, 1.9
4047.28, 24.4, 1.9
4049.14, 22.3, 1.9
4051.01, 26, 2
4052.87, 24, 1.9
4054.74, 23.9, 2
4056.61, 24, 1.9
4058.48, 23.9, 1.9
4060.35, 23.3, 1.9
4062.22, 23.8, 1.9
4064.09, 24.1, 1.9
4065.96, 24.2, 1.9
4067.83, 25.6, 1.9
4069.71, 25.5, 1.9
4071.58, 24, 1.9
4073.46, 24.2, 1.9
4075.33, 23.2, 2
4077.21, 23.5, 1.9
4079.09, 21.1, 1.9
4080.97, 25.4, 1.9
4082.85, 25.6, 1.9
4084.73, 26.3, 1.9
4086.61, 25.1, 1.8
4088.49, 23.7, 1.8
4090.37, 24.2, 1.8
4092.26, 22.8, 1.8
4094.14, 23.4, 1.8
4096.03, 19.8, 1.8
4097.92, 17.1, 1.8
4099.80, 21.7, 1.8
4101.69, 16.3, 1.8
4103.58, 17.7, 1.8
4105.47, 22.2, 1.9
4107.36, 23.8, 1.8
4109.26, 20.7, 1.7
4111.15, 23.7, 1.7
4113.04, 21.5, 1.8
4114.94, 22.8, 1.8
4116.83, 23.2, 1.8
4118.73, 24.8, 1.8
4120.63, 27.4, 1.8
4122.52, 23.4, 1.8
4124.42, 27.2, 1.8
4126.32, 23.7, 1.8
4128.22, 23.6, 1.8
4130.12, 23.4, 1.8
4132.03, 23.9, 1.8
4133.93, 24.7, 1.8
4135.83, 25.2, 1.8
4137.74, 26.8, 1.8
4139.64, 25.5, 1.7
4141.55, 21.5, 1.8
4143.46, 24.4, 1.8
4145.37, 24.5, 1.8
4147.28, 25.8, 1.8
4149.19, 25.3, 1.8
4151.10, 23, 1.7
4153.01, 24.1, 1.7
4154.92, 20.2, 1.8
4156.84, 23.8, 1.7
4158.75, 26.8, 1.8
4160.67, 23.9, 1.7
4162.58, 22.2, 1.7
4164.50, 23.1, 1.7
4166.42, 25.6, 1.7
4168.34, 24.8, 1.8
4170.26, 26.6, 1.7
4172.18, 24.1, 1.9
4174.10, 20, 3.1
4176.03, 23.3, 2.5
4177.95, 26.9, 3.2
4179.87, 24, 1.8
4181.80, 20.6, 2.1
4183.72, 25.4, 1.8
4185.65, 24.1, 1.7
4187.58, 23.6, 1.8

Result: 2.7 AA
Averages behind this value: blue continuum 23.9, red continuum 24.3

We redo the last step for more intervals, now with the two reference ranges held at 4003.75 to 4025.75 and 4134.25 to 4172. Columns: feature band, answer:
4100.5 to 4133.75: 2.42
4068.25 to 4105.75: 3.56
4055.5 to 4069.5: 0.61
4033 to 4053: 0.65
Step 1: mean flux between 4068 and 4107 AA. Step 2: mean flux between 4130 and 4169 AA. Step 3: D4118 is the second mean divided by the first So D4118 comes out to 1.07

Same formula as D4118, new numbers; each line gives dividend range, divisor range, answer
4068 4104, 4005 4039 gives 0.88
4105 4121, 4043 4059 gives 0.97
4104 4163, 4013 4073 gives 0.96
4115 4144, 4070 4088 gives 1.01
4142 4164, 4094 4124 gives 1.09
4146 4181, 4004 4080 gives 0.97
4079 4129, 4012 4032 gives 0.87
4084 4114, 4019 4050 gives 0.87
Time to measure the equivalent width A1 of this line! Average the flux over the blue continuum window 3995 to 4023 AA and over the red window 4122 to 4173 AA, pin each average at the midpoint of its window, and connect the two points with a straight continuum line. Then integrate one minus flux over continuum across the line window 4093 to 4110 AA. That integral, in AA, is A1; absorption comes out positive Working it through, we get 2.9 AA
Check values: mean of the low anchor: 24.9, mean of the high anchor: 24.3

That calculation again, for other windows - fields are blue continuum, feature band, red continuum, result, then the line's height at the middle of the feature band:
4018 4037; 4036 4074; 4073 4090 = 1.1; 25.1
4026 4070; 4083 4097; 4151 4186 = 0.4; 24.4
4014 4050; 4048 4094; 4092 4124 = -1.1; 23.6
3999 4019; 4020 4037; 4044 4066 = -0.7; 24.8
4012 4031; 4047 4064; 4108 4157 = 1.1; 25.6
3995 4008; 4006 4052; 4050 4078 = -3.1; 23.8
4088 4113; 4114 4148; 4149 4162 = -2.8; 22.6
